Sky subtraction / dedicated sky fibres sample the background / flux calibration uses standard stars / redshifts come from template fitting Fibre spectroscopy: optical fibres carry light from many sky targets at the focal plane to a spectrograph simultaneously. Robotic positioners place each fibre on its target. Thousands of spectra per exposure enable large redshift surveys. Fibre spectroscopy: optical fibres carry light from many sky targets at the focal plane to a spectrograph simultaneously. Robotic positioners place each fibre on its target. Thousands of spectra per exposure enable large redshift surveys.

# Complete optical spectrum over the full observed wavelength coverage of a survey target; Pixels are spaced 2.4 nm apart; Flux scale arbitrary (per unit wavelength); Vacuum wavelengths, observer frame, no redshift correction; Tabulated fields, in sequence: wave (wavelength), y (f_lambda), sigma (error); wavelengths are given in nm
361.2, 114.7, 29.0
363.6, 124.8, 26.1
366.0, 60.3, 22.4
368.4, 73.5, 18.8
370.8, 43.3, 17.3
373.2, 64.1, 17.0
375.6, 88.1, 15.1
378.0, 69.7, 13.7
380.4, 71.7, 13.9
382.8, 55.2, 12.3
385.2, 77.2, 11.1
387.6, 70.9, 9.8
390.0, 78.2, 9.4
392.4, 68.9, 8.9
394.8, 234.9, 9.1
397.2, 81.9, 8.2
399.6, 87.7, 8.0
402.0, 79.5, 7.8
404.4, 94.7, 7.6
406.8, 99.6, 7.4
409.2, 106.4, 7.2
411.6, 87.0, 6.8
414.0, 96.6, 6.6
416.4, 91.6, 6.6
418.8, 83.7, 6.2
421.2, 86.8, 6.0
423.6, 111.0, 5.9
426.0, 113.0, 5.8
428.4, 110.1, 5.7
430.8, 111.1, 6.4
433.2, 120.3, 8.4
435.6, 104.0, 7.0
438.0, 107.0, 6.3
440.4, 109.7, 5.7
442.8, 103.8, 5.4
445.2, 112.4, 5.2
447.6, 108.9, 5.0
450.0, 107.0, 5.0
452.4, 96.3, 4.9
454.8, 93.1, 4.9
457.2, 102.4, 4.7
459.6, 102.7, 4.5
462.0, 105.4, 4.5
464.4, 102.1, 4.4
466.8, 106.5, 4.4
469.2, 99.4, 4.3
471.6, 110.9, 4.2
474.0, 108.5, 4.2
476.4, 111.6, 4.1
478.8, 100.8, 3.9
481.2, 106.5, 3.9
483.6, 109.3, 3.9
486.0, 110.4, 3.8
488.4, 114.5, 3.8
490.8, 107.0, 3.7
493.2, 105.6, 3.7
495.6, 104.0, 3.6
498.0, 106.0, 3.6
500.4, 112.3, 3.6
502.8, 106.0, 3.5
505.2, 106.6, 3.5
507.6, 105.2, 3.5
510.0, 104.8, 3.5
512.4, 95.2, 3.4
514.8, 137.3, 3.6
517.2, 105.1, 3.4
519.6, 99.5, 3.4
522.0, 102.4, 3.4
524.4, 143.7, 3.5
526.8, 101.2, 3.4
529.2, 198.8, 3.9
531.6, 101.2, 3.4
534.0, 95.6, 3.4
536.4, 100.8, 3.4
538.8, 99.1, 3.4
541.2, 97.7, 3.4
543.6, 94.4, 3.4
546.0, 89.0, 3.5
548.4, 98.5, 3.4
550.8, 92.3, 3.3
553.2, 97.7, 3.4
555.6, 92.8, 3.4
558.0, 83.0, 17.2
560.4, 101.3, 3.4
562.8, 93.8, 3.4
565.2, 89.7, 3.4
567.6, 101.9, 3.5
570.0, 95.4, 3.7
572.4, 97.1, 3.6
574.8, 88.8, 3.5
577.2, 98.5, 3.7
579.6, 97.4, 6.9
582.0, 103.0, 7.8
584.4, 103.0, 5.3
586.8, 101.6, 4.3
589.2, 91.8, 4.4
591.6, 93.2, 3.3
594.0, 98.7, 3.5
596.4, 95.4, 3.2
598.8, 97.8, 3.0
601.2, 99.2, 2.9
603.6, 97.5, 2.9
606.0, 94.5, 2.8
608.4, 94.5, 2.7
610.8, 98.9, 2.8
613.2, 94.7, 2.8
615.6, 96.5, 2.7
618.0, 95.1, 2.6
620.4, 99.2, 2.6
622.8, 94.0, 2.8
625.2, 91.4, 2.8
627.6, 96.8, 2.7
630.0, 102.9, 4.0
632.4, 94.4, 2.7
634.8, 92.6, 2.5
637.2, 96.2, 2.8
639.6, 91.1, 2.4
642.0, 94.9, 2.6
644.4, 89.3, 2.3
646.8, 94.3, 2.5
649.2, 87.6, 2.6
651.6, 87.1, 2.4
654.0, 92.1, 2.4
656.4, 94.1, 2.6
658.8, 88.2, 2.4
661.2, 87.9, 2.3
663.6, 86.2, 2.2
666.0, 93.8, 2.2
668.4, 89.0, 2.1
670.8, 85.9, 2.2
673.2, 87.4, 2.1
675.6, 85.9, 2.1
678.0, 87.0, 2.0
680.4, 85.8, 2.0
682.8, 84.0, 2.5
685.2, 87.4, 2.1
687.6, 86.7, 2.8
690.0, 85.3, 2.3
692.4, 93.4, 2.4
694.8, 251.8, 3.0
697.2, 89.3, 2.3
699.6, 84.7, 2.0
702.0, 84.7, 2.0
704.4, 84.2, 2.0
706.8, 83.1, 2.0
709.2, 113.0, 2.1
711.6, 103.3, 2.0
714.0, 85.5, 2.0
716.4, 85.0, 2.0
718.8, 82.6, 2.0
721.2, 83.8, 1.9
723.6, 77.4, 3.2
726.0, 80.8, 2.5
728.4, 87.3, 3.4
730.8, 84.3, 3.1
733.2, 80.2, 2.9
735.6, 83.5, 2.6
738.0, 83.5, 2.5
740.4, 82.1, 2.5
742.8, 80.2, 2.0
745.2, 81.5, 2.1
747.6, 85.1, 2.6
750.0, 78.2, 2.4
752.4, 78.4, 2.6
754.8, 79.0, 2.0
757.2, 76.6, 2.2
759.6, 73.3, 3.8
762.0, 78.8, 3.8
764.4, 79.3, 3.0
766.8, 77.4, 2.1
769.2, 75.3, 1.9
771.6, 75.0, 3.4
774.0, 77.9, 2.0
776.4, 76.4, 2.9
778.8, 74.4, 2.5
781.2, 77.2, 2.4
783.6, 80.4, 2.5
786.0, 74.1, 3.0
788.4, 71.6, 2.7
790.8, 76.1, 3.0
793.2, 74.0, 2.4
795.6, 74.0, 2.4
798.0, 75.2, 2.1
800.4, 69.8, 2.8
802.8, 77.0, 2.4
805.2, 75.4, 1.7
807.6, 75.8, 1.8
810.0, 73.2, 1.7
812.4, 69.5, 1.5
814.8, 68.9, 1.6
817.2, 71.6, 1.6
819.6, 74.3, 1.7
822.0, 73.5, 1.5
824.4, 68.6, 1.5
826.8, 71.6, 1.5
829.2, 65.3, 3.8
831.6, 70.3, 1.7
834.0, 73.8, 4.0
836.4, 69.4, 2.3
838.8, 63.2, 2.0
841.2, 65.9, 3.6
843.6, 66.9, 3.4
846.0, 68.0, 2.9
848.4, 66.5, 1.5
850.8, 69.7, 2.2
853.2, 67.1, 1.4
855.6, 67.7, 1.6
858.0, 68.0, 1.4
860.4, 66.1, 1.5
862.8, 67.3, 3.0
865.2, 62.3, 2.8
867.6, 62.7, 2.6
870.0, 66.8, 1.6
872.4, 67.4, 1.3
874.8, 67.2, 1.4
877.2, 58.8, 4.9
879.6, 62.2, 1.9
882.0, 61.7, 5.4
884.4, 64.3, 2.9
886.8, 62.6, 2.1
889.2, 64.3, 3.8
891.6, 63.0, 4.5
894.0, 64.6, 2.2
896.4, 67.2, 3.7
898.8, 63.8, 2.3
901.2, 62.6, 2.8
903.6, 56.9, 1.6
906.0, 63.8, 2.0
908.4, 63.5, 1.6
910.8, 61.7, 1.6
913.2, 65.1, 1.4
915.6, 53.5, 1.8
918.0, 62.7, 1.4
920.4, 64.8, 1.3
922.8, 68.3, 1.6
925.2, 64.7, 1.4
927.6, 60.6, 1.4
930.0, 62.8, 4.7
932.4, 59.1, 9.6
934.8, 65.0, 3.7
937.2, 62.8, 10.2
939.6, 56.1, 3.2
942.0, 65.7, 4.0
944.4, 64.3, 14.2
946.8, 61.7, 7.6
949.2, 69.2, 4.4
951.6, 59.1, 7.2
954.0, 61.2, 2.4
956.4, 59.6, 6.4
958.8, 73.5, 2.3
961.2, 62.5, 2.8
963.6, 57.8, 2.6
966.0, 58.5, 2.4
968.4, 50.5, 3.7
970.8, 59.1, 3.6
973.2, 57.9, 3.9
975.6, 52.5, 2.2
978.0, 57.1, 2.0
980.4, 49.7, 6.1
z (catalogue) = 0.057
